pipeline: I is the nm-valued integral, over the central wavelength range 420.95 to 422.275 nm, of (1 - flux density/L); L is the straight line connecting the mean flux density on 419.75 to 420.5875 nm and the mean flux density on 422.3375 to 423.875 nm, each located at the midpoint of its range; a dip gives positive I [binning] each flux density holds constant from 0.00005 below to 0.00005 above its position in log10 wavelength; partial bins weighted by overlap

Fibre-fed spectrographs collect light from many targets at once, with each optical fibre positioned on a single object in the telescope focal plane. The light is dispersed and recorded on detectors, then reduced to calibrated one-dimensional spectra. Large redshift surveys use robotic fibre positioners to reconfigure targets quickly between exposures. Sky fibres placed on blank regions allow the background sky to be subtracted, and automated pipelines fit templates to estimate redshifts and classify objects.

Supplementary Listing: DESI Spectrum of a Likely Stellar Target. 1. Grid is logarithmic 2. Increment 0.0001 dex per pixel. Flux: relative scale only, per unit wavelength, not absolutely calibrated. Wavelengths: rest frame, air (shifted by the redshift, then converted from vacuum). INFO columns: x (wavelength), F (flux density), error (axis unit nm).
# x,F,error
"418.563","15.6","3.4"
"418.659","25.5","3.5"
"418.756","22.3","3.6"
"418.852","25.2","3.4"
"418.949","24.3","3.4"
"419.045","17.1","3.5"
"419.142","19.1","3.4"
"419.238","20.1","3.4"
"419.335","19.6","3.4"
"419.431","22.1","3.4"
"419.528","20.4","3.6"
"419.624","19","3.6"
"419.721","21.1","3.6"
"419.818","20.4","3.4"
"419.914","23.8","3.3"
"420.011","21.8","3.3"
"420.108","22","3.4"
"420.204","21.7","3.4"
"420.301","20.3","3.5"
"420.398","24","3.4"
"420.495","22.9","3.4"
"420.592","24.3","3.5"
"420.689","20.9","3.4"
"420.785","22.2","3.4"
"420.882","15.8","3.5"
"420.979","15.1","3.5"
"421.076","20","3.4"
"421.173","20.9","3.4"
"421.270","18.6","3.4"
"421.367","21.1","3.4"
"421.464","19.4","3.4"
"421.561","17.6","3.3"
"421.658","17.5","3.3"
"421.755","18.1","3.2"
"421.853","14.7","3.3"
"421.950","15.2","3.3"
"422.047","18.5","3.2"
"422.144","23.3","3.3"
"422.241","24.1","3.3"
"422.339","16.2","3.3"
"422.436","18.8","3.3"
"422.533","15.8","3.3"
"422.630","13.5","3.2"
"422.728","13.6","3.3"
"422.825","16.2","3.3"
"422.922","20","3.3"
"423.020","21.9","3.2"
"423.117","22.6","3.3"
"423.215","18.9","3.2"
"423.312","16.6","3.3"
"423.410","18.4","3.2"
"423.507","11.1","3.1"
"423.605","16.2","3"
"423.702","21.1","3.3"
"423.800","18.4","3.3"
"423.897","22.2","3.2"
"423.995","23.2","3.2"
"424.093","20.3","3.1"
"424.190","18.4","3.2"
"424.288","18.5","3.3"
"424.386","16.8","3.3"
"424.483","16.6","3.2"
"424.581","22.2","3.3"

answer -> 0.07 nm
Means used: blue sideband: 22.2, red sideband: 17.6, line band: 18.9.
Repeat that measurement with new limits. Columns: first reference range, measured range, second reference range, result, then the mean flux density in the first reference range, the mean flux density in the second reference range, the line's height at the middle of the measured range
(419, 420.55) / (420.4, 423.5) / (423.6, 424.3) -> 0.27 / 21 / 20.1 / 20.5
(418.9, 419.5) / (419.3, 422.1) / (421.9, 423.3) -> -0.06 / 20.4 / 18.4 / 19.5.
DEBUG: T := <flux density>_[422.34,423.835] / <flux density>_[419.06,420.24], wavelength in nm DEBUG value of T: 0.8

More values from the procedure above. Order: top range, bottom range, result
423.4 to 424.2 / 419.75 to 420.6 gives 0.85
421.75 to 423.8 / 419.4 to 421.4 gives 0.86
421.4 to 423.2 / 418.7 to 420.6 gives 0.85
